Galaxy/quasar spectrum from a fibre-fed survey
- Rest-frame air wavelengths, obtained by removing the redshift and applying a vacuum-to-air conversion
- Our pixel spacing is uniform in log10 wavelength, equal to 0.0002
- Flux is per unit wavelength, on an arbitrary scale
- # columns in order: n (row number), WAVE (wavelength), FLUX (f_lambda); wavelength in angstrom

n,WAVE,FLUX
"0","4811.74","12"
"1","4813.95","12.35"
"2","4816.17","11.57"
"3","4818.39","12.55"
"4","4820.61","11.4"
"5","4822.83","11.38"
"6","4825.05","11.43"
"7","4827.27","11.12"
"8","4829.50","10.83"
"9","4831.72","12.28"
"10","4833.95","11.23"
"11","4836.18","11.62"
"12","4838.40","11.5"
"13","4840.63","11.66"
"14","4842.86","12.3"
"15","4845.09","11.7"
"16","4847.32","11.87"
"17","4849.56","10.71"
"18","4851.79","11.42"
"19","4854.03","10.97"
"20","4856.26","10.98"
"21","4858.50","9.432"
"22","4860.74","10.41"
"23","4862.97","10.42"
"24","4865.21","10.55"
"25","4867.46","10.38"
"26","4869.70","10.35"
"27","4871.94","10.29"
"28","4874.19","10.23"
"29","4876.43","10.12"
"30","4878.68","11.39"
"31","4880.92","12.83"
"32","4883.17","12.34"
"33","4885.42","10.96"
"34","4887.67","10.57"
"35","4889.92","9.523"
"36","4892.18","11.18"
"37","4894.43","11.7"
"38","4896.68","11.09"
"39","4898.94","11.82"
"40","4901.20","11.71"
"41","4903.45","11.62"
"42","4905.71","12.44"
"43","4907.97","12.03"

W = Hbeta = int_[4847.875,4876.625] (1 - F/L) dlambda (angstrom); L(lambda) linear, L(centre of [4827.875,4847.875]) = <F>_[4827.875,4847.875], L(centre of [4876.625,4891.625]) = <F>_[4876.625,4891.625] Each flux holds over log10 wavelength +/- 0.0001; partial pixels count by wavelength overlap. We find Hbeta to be 2.2 angstrom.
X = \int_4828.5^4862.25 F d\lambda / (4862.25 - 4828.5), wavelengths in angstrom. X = 11.3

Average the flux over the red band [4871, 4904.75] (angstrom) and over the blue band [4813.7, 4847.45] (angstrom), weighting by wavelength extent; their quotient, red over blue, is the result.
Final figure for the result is 0.96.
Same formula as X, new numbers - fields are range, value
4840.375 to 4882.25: 10.9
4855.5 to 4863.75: 10.3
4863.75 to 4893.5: 10.8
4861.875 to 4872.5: 10.4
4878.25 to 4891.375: 11.3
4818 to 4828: 11.5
